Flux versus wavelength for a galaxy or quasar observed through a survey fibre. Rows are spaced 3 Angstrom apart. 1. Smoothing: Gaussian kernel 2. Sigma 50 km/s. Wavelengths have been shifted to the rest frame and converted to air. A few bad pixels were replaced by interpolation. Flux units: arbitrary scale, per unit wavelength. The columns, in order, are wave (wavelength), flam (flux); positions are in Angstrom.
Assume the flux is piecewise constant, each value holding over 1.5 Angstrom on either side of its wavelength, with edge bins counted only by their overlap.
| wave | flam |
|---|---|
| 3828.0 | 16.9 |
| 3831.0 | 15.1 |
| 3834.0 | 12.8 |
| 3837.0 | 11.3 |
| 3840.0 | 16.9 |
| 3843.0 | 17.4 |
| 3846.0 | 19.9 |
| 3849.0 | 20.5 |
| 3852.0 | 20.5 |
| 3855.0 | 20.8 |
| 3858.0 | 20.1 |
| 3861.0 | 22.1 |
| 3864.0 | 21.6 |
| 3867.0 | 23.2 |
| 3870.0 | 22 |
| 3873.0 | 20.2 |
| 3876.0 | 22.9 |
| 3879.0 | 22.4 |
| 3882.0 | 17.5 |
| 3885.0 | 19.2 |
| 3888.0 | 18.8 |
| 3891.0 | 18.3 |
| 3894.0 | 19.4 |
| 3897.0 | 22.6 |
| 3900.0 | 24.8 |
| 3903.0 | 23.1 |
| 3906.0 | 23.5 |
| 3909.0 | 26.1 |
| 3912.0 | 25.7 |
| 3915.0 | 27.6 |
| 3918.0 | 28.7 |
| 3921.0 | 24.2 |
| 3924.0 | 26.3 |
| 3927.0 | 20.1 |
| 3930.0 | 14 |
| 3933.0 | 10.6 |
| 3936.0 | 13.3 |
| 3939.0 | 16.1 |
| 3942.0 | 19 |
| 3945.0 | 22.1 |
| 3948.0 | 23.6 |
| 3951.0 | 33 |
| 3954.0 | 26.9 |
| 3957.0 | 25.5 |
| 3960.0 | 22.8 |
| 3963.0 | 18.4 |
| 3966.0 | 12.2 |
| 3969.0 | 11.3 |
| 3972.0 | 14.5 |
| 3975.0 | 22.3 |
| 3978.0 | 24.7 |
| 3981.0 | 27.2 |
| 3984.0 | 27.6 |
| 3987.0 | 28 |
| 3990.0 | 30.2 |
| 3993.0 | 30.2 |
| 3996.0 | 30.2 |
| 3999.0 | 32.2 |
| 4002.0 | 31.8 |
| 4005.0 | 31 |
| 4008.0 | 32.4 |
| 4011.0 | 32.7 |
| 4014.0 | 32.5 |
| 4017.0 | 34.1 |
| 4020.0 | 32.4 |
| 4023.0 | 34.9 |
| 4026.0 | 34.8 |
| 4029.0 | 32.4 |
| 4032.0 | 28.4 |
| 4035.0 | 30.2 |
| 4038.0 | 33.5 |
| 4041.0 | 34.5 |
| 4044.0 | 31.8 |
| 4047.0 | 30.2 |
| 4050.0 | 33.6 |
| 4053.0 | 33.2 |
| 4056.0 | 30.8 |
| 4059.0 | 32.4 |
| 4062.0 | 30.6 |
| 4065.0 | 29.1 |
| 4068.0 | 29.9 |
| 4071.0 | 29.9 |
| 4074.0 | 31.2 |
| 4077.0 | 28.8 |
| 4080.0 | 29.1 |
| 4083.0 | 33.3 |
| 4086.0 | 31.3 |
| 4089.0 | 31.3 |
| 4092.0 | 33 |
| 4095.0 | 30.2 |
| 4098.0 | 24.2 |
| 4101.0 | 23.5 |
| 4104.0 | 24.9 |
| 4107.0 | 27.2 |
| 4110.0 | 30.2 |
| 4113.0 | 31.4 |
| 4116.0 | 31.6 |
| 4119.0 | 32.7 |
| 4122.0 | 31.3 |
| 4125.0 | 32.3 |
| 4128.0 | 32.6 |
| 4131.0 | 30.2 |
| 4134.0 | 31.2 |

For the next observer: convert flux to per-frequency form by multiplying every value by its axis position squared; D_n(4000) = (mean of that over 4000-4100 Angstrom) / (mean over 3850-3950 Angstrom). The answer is 1.59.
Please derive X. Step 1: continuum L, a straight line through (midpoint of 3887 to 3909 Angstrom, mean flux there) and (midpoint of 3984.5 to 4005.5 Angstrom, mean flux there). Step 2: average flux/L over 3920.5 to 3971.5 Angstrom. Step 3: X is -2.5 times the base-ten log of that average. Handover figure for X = 0.30 mag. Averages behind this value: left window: 21.9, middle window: 19.8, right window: 30.4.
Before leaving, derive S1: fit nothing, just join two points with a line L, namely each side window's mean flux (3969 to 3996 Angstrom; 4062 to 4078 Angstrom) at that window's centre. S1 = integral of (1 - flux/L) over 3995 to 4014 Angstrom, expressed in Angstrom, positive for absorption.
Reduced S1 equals -4.0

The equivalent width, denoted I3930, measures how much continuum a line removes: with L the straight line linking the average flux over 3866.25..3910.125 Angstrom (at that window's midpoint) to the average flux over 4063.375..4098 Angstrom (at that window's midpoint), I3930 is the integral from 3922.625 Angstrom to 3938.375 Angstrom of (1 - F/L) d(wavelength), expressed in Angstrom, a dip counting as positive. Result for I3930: 4.5 Angstrom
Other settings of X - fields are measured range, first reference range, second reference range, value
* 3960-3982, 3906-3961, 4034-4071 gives 0.333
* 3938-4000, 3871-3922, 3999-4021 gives 0.217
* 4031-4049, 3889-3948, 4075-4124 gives -0.172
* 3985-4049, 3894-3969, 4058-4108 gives -0.215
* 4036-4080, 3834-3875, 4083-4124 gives -0.131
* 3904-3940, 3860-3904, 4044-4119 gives 0.069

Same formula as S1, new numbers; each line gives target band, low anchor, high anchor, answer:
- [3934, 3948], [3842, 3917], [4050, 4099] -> 3.7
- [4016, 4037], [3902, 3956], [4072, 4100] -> -4.0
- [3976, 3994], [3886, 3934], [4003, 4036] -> 0.9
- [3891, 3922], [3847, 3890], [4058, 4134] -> -2.6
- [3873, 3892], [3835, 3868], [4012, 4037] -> 1.5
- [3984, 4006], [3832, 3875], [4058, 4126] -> -4.1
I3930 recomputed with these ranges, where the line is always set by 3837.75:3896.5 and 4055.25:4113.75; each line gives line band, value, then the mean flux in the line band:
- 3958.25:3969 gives 3.2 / 17.1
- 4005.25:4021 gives -3.7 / 32.7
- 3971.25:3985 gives 0.8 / 23.6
